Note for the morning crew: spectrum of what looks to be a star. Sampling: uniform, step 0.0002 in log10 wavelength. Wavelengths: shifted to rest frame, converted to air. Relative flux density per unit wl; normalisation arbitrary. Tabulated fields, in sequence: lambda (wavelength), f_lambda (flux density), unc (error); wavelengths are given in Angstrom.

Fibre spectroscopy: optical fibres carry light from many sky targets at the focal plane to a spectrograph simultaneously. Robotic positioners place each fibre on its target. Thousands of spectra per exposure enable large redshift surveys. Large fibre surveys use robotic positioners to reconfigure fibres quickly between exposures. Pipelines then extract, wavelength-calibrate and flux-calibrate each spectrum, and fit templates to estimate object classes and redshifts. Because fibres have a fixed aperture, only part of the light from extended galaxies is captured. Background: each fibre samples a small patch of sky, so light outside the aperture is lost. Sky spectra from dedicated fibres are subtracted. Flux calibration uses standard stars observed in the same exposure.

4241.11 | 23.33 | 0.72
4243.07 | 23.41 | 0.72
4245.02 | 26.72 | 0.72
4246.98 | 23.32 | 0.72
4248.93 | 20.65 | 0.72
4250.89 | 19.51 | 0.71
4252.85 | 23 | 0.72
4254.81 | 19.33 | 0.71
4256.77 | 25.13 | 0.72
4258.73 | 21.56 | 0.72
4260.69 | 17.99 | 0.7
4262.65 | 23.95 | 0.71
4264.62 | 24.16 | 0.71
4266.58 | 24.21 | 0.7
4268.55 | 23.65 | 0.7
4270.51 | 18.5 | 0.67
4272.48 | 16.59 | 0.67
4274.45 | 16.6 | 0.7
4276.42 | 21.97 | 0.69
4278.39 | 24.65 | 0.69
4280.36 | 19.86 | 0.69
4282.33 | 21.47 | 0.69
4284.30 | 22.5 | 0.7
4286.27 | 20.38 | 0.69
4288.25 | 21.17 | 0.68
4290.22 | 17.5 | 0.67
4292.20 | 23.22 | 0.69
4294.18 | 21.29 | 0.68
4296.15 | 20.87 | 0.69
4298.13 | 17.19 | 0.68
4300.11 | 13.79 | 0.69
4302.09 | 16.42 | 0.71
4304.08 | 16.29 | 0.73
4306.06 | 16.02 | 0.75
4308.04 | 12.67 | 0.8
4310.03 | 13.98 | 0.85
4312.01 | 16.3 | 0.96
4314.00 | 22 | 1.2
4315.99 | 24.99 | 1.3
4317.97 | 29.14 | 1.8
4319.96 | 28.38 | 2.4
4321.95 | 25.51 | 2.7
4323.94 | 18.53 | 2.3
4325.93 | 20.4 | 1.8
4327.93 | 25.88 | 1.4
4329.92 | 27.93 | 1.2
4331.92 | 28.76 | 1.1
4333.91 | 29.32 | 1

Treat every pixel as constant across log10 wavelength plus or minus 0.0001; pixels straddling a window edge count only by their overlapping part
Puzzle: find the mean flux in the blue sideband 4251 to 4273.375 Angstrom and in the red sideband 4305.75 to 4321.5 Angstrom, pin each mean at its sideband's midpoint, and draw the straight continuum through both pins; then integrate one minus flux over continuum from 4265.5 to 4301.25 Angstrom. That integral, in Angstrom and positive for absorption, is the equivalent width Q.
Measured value 1.6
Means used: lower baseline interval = 21.6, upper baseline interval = 20.8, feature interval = 20.3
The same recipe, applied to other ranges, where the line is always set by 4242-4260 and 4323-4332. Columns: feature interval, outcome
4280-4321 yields 6.3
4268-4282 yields 1.6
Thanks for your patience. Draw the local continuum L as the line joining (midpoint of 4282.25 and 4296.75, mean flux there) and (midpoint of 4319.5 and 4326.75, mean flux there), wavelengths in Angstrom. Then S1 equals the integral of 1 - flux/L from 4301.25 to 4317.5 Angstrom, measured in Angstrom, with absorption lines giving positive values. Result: 3.3 Angstrom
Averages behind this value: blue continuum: 21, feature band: 17.7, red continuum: 22.9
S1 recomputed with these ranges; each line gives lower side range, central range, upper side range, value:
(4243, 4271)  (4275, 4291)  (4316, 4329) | 1.5 Angstrom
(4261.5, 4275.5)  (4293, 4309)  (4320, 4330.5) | 4.1 Angstrom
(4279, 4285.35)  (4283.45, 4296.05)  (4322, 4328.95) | 0.4 Angstrom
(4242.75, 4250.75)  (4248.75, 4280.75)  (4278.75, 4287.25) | 1.4 Angstrom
